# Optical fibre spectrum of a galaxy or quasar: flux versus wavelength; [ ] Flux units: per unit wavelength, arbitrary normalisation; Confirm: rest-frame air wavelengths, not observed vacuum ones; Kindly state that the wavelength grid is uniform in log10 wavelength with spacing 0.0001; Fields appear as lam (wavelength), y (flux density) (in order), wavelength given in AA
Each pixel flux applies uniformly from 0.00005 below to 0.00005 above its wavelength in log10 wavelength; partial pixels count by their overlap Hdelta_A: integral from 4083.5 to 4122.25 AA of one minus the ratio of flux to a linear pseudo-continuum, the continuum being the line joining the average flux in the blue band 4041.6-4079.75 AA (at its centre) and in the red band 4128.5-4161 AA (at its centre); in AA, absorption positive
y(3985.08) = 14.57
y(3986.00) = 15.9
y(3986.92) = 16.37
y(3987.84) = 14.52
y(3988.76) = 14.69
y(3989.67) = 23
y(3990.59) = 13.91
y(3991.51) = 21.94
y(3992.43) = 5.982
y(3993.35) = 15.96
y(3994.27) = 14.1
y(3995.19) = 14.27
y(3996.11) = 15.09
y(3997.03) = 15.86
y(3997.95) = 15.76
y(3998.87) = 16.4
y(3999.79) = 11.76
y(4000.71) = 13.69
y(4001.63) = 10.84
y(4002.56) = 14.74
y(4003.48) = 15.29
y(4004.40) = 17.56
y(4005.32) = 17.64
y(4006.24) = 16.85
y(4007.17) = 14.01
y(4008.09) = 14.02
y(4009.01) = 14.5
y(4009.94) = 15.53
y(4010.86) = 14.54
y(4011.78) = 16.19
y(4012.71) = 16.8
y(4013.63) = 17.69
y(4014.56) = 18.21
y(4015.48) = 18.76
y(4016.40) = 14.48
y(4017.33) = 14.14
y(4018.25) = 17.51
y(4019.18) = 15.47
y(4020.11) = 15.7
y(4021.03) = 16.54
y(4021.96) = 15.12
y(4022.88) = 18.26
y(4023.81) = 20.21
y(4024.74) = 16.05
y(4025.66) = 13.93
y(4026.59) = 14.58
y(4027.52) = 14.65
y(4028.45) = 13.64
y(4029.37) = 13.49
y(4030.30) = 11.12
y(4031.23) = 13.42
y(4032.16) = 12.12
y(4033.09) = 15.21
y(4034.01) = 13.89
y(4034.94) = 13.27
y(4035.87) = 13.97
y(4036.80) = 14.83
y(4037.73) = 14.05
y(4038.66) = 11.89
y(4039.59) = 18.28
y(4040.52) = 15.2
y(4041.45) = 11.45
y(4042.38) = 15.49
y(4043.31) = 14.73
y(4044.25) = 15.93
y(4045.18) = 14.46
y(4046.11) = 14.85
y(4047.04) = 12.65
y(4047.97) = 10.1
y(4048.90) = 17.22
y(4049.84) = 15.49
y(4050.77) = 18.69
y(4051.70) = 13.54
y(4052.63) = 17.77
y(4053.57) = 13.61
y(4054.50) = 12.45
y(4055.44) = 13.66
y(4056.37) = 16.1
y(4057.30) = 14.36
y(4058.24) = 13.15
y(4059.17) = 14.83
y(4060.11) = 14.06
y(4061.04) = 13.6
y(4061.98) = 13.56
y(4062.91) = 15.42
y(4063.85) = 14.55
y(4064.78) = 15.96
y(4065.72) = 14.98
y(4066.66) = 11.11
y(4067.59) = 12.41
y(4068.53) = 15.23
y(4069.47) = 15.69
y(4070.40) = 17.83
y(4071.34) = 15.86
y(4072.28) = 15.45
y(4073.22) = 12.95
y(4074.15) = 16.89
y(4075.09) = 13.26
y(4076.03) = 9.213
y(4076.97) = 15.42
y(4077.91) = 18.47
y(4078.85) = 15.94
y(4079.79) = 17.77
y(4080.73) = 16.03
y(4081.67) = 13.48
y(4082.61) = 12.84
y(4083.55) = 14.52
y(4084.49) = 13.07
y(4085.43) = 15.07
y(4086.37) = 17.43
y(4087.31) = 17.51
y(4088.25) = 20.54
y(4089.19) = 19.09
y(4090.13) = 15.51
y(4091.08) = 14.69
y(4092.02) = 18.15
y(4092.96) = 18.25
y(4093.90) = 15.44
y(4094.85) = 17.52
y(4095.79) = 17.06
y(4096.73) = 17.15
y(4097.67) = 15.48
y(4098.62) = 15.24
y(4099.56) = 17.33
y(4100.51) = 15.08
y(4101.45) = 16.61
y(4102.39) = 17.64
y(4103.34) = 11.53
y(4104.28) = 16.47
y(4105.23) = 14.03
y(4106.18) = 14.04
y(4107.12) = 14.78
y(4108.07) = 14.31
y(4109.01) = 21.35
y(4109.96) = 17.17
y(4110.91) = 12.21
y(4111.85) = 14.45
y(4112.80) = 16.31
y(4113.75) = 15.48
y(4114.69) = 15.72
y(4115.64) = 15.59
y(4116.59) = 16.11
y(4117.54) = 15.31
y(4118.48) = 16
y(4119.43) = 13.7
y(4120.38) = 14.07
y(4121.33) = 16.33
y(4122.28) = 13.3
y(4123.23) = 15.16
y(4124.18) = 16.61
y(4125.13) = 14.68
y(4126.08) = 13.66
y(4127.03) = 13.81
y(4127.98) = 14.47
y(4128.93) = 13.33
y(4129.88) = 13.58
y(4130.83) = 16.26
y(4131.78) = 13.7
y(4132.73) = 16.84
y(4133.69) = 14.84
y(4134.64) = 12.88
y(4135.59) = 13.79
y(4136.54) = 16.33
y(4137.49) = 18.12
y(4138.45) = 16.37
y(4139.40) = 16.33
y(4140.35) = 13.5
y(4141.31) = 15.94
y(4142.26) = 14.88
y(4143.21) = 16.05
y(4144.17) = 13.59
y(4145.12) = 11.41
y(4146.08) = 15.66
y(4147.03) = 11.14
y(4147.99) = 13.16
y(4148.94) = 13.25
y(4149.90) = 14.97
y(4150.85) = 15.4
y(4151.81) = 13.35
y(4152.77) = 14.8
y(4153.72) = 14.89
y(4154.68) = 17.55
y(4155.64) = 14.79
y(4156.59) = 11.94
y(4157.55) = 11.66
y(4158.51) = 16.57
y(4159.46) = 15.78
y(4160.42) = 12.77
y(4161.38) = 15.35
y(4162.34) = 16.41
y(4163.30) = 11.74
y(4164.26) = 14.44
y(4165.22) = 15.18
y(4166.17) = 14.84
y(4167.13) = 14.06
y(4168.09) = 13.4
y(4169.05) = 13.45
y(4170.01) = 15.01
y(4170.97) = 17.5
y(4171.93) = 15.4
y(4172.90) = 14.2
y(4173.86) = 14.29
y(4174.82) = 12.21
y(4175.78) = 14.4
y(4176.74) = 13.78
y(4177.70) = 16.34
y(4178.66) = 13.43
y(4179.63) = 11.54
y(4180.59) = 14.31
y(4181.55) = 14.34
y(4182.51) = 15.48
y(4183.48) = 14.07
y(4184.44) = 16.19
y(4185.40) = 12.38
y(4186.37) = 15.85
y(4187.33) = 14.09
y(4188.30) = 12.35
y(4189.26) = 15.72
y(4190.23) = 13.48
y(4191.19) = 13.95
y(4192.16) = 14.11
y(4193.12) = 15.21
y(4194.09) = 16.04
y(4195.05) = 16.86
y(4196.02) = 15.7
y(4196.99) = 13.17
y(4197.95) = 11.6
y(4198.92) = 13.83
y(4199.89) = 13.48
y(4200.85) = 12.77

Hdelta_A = -3.4 AA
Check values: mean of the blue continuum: 14.7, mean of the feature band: 15.9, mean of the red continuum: 14.6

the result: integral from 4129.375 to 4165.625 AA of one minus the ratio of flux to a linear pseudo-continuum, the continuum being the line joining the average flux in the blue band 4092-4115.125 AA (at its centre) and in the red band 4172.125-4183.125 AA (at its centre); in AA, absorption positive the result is 0.5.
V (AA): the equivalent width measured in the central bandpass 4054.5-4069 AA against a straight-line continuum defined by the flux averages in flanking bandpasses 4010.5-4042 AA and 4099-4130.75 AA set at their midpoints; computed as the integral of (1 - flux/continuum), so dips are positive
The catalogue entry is 0.97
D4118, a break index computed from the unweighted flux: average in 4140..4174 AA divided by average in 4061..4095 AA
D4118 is 0.93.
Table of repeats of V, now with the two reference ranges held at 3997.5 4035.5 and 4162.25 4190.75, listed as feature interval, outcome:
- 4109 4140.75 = -1.2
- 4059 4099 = -1.7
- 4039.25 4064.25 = 0.6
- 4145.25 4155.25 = 0.1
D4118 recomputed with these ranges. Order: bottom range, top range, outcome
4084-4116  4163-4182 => 0.88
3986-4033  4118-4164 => 0.95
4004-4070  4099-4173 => 1.00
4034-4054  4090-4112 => 1.09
